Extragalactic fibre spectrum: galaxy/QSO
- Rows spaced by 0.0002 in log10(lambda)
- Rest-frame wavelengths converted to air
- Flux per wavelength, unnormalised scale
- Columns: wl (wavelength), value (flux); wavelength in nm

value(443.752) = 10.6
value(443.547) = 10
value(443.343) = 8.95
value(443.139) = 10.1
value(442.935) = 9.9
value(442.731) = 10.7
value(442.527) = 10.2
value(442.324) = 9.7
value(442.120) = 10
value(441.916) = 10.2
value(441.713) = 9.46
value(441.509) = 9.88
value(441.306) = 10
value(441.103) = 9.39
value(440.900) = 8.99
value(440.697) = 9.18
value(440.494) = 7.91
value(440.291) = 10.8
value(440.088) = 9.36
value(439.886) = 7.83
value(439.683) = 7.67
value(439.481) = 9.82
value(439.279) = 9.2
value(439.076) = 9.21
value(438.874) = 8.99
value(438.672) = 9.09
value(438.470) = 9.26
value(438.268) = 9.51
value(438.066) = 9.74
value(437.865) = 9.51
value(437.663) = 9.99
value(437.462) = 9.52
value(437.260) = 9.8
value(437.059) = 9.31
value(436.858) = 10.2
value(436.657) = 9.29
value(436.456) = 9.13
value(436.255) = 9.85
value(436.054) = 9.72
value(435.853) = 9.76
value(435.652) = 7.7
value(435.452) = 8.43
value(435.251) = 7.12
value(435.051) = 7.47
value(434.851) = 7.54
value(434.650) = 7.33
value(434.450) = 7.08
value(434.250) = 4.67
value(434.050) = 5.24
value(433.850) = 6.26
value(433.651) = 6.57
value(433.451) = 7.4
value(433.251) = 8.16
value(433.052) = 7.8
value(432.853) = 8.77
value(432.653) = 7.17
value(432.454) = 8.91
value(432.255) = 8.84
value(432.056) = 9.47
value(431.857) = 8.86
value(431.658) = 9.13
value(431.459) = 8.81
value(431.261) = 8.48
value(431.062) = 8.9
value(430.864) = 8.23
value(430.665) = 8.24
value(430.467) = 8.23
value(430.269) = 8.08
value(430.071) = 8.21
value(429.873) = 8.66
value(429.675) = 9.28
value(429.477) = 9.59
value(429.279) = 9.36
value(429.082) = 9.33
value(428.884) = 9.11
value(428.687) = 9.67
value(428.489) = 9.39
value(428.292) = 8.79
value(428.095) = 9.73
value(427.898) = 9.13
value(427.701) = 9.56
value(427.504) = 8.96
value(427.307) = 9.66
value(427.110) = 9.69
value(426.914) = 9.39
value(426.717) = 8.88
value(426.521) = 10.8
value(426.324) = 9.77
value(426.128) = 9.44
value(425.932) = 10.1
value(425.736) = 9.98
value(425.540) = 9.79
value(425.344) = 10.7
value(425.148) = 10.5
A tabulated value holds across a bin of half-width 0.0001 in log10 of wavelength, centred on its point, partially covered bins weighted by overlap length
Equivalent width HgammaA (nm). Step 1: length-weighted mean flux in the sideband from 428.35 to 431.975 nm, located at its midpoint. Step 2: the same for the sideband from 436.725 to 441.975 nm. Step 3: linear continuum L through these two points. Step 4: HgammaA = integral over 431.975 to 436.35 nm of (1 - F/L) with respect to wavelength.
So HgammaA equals 0.63 nm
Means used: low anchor 8.87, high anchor 9.37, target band 7.77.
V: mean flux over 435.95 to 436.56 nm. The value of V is 9.56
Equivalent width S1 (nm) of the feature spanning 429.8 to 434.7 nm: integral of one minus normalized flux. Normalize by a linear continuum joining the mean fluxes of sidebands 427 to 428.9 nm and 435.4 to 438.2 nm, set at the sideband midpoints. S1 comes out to 0.79 nm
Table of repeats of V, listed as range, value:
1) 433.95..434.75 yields 6.08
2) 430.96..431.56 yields 8.73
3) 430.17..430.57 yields 8.17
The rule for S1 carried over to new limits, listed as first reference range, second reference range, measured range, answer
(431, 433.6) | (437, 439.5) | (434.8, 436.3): 0.10 nm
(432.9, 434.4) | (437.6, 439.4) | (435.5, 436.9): -0.21 nm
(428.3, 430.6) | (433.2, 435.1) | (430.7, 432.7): -0.21 nm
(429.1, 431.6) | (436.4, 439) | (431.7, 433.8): 0.18 nm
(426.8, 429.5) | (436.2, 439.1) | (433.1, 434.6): 0.46 nm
